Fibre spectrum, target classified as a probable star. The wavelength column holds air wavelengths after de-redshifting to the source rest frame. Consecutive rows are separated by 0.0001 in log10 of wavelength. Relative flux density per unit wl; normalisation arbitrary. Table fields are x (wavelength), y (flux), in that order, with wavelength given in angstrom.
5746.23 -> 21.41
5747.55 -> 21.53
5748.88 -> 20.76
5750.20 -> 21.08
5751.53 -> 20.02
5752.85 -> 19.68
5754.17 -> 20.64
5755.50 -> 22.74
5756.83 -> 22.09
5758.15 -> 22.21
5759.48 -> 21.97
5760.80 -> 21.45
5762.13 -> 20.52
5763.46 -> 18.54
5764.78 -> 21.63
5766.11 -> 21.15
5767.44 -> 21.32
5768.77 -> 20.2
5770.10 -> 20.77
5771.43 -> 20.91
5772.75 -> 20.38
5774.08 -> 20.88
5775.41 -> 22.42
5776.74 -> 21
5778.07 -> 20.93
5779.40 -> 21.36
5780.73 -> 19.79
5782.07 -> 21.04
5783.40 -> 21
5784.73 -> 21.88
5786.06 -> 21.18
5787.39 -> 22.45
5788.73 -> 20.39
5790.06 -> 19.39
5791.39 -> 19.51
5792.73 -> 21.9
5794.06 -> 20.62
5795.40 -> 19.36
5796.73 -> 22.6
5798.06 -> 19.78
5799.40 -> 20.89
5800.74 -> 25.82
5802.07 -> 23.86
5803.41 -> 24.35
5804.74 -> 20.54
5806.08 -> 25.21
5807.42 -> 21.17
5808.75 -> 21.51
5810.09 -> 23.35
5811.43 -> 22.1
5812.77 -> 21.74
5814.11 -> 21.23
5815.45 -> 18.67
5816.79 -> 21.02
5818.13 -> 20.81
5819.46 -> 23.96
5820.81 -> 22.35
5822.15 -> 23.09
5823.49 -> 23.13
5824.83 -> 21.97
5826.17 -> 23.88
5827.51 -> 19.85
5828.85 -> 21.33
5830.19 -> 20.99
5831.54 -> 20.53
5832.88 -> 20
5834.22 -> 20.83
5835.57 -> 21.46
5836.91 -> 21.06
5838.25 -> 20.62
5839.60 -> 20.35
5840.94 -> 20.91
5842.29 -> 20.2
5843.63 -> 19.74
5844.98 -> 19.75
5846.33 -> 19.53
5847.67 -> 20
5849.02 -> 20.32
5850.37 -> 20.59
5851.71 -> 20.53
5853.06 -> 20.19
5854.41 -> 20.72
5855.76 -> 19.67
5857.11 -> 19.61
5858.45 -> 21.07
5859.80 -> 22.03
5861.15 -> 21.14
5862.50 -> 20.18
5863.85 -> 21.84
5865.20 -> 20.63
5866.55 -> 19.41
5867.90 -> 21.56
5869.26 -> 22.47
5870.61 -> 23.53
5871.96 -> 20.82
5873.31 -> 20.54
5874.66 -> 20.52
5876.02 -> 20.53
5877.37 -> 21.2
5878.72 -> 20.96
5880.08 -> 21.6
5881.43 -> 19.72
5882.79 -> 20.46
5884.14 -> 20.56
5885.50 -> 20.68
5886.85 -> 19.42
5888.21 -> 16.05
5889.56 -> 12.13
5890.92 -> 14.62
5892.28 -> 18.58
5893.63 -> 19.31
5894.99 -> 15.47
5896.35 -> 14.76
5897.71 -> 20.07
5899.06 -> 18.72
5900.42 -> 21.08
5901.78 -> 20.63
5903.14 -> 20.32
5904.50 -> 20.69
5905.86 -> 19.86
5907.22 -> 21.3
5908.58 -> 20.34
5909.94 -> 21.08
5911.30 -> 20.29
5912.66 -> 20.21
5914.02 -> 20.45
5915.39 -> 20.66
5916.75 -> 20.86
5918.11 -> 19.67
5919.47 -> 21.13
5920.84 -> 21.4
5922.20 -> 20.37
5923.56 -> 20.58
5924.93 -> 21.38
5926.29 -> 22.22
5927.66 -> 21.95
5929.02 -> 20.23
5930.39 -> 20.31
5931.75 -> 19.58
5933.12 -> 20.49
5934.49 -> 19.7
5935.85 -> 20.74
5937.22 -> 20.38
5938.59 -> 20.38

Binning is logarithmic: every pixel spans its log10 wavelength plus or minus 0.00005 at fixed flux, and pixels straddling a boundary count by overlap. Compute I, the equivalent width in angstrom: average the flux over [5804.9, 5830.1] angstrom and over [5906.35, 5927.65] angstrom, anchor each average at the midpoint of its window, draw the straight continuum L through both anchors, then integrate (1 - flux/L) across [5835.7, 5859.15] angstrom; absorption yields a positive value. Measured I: 1.4 angstrom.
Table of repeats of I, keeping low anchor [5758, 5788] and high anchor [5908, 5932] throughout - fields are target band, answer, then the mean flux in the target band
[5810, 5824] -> -0.61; 21.9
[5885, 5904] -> 2.56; 18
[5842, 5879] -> 0.31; 20.7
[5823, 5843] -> -0.18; 21.1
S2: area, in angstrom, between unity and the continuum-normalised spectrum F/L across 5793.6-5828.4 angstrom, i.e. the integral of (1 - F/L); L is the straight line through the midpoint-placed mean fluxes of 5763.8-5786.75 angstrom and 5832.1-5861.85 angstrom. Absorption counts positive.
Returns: -2.2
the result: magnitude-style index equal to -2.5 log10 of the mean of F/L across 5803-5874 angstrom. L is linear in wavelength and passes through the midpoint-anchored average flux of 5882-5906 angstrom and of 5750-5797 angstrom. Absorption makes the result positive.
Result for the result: -0.08 mag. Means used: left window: 21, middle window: 21.2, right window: 18.5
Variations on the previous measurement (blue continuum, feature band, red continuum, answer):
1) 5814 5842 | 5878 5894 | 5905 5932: 0.124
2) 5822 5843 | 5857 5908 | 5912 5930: 0.062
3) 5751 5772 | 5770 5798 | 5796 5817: 0.032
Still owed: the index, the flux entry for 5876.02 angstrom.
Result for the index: 20.53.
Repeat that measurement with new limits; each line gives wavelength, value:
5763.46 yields 18.54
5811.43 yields 22.1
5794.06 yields 20.62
